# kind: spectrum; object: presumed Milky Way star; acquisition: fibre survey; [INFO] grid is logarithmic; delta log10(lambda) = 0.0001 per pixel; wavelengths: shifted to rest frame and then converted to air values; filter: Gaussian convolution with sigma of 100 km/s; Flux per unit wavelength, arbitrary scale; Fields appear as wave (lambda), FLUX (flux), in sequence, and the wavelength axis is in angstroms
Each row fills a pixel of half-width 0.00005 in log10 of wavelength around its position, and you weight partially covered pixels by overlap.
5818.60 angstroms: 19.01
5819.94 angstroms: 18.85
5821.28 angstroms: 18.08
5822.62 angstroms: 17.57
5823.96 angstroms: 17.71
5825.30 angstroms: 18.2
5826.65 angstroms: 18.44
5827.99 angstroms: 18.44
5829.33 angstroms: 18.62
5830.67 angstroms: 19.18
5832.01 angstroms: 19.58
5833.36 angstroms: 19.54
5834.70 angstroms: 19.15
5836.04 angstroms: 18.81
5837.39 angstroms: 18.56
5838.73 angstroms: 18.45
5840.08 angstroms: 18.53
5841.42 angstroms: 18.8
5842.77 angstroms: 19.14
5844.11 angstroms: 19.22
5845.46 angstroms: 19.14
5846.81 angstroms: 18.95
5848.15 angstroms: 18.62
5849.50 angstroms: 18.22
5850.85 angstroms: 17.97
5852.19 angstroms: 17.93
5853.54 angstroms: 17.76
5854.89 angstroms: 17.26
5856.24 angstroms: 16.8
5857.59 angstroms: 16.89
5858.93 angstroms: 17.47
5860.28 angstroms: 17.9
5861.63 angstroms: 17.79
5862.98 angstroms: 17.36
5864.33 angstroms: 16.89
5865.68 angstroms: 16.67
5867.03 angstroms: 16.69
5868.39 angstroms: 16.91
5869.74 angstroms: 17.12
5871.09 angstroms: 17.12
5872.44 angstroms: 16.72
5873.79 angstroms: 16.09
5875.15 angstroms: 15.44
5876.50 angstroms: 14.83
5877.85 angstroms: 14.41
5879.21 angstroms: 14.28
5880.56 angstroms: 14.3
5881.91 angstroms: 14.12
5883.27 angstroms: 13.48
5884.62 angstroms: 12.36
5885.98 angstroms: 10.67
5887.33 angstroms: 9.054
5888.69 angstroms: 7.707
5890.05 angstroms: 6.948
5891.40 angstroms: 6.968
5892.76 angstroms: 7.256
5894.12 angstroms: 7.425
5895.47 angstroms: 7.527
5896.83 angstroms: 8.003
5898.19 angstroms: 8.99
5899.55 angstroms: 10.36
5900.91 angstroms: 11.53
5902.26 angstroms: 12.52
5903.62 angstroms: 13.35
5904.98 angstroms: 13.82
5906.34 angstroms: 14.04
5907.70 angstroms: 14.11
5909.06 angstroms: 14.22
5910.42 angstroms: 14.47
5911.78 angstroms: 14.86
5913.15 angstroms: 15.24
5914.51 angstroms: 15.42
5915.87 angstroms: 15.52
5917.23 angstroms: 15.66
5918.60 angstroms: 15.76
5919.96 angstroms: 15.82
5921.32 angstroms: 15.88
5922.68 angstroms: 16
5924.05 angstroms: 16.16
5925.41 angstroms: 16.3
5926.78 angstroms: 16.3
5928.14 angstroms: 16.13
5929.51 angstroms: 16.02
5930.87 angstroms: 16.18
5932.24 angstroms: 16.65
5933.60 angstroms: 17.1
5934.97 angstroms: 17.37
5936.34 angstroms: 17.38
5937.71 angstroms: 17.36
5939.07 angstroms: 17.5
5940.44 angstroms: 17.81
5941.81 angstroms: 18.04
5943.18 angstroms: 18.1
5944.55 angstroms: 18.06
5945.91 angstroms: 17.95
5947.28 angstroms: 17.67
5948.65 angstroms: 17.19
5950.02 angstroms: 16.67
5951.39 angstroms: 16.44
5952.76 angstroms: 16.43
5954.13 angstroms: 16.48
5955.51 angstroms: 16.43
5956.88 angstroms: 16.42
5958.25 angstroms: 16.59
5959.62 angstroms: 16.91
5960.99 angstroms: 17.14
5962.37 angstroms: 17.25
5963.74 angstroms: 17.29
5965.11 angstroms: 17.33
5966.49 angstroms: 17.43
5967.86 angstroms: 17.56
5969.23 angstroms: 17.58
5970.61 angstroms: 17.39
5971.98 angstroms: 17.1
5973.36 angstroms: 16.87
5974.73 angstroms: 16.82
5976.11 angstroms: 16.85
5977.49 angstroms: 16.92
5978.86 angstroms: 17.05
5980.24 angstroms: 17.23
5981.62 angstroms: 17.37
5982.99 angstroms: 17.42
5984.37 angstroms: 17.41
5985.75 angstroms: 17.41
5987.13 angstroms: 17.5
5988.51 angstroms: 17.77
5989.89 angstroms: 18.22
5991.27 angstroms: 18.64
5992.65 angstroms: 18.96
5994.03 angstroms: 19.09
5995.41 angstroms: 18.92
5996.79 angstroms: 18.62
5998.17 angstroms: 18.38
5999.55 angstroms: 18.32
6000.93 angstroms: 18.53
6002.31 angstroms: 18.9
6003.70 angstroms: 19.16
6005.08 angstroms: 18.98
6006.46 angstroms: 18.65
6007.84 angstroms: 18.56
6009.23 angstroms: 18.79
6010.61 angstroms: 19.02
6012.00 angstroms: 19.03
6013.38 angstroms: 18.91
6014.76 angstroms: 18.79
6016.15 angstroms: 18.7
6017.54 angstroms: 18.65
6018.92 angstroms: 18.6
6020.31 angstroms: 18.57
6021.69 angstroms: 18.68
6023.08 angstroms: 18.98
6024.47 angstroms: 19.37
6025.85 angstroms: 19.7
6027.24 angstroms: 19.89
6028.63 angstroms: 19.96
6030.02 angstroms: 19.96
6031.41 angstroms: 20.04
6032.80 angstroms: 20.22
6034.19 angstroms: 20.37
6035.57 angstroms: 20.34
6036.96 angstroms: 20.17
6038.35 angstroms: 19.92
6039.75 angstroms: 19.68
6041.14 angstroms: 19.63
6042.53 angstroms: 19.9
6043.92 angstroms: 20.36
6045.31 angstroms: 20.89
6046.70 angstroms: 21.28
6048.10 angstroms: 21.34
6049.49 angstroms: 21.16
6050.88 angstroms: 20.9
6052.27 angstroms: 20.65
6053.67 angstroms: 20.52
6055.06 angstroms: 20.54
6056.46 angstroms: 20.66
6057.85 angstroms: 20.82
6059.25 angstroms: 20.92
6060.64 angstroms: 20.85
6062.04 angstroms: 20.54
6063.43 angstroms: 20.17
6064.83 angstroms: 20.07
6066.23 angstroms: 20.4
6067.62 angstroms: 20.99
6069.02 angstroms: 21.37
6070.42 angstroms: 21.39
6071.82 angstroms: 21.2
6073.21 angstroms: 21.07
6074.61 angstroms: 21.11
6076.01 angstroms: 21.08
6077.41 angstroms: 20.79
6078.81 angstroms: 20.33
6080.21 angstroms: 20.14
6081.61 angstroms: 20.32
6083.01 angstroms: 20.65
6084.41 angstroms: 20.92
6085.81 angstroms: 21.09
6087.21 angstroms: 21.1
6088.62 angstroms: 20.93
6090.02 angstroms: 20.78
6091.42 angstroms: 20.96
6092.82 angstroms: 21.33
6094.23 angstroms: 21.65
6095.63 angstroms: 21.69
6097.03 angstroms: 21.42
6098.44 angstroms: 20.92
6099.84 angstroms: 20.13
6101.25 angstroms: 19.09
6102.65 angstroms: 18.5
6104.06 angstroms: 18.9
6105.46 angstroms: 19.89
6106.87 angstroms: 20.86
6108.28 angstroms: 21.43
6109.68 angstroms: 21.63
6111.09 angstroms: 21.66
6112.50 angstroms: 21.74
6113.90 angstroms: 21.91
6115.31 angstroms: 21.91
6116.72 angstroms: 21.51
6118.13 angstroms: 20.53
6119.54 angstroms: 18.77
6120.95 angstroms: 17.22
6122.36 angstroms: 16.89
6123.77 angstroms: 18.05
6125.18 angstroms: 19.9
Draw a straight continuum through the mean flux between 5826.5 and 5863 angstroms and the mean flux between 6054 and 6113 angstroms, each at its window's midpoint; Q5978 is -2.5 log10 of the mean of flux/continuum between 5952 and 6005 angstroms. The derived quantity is 0.12 mag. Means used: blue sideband 18.4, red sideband 20.8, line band 17.6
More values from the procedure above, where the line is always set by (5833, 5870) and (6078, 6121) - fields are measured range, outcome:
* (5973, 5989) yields 0.130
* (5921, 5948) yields 0.115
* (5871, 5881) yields 0.191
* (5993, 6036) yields 0.037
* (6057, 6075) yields -0.027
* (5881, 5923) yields 0.456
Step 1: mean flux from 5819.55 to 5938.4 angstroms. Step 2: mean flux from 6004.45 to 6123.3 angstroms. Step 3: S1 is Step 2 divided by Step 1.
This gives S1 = 1.30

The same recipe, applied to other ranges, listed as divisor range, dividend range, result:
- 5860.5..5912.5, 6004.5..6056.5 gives 1.51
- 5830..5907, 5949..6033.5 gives 1.20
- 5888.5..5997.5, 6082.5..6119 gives 1.33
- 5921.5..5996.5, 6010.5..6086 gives 1.17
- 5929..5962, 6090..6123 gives 1.20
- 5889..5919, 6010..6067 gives 1.68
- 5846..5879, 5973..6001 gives 1.05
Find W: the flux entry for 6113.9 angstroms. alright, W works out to 21.91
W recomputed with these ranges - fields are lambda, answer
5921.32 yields 15.88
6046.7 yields 21.28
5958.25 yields 16.59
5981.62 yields 17.37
